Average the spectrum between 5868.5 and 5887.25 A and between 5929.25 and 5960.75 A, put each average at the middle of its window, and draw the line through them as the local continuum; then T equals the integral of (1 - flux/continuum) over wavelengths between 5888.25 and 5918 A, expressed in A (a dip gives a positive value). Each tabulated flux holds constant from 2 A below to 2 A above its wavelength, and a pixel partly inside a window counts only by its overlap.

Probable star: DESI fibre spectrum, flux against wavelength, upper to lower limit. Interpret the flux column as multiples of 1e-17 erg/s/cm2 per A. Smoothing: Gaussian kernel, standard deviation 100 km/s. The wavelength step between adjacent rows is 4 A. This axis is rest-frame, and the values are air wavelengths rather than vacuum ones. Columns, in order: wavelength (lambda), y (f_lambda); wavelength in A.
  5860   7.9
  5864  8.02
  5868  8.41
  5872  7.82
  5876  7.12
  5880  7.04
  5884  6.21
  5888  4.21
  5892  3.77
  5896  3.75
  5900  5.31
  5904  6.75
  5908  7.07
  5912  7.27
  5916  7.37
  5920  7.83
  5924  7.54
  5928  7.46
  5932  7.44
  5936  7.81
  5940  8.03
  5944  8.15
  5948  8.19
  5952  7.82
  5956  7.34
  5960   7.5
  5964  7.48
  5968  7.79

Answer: 6.1 A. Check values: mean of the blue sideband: 6.97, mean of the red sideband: 7.79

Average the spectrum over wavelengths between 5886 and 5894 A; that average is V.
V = 3.99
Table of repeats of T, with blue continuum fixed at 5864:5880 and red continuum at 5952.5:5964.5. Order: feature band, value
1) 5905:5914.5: 0.6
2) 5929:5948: -0.8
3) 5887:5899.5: 5.9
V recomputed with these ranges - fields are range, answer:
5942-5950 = 8.17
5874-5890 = 6.14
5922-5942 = 7.66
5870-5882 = 7.33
